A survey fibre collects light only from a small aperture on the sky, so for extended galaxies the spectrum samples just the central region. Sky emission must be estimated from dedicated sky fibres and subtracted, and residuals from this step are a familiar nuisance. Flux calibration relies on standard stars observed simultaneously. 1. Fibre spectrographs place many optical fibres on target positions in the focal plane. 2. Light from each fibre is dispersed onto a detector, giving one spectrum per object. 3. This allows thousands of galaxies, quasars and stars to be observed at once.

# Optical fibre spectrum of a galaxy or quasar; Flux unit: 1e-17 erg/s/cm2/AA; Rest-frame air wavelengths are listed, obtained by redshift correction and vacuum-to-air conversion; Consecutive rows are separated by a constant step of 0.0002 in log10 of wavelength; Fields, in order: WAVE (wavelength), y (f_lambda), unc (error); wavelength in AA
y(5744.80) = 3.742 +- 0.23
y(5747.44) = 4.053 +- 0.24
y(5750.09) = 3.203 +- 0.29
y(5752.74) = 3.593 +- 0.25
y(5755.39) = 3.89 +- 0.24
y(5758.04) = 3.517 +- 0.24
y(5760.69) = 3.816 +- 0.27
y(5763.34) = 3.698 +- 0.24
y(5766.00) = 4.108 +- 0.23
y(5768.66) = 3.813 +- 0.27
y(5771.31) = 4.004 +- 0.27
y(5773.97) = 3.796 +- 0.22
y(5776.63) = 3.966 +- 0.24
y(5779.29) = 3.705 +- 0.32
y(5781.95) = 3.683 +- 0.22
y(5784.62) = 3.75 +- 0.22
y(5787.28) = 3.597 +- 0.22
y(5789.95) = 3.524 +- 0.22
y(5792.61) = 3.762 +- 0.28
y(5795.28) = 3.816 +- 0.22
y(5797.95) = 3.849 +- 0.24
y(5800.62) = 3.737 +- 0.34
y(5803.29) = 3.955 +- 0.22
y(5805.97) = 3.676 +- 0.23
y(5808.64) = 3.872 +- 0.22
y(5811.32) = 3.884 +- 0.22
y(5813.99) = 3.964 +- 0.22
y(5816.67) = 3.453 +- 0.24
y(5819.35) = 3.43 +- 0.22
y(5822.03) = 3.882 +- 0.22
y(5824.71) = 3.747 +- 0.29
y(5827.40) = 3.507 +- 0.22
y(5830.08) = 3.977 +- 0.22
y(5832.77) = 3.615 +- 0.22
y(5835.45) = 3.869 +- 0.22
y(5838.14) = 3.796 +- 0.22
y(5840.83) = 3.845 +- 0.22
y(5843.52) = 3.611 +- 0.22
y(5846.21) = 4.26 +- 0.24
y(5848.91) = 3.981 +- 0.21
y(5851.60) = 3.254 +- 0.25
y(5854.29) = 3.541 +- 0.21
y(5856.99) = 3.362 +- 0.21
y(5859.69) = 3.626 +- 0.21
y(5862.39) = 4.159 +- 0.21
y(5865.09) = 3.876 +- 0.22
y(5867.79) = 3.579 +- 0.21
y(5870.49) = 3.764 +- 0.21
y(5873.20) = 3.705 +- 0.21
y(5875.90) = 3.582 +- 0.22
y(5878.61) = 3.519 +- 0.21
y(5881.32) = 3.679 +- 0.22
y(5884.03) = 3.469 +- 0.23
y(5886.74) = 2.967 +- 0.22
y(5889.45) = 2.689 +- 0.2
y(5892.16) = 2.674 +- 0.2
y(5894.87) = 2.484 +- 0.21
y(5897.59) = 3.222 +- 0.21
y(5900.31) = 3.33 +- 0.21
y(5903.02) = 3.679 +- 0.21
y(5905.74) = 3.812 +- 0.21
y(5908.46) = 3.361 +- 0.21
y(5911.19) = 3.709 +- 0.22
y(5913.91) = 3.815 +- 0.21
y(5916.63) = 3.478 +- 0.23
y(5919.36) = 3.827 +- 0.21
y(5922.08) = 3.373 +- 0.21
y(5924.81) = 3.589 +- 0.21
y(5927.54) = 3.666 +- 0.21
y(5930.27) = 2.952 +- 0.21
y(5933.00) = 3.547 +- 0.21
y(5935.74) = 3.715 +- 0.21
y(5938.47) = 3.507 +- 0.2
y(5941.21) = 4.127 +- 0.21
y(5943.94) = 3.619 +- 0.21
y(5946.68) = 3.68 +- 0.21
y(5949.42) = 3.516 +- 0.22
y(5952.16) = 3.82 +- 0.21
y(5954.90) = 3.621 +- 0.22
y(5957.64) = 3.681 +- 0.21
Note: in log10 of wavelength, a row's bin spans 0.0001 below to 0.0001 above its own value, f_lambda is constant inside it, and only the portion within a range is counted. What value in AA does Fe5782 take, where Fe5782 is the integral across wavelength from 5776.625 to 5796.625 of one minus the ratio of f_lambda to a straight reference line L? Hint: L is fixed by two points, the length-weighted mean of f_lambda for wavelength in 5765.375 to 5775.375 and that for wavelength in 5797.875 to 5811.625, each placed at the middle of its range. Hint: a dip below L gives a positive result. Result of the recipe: 0.8 AA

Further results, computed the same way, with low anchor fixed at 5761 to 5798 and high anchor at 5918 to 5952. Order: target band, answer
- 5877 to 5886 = 0.4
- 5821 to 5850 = -0.8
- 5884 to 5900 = 3.3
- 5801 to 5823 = -0.1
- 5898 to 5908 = 0.3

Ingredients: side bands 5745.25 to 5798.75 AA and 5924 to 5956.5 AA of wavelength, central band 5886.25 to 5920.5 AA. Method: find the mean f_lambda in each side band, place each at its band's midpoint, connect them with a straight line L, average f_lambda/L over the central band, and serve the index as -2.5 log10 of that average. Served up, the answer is 0.10 mag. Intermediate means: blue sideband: 3.76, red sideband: 3.61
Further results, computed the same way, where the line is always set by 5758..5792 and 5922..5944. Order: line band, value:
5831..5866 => -0.02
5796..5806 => -0.02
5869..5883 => 0.00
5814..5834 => 0.01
